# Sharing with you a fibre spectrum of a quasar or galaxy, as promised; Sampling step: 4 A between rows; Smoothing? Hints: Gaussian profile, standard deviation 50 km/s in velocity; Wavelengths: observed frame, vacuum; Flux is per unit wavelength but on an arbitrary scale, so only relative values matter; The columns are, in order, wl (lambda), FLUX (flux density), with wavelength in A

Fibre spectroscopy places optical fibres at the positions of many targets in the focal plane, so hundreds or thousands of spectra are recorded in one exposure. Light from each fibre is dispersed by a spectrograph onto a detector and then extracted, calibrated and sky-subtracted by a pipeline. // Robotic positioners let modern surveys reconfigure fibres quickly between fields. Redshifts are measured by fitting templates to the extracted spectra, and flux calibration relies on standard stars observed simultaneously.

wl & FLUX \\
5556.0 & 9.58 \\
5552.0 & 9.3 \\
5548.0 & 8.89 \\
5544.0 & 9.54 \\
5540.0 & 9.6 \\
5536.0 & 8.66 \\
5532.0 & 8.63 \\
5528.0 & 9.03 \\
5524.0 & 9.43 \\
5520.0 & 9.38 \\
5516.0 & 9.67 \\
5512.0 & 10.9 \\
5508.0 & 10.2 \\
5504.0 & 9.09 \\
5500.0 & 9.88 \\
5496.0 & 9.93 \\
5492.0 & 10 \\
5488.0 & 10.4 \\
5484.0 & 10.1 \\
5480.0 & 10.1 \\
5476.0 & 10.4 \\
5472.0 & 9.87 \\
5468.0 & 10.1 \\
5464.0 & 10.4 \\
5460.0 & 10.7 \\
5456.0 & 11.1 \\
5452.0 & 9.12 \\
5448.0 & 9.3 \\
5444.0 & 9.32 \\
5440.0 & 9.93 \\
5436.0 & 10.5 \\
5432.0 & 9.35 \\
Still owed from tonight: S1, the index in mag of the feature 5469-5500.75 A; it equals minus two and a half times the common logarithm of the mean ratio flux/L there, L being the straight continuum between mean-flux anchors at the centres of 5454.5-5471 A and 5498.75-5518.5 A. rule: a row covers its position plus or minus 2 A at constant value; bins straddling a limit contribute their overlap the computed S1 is 0.02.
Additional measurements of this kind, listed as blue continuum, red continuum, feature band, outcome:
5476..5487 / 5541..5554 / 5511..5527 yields -0.007 mag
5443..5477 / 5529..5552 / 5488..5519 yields -0.049 mag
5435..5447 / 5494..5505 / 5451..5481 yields -0.055 mag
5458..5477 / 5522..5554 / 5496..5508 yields 0.005 mag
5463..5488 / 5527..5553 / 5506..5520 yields -0.065 mag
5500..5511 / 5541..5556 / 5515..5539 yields 0.050 mag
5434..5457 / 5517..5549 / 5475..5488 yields -0.073 mag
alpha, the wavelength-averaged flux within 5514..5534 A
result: 9.23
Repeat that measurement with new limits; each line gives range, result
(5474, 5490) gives 10.2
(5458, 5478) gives 10.3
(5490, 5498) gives 9.96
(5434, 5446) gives 9.92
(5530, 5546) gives 9.11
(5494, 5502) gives 9.91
